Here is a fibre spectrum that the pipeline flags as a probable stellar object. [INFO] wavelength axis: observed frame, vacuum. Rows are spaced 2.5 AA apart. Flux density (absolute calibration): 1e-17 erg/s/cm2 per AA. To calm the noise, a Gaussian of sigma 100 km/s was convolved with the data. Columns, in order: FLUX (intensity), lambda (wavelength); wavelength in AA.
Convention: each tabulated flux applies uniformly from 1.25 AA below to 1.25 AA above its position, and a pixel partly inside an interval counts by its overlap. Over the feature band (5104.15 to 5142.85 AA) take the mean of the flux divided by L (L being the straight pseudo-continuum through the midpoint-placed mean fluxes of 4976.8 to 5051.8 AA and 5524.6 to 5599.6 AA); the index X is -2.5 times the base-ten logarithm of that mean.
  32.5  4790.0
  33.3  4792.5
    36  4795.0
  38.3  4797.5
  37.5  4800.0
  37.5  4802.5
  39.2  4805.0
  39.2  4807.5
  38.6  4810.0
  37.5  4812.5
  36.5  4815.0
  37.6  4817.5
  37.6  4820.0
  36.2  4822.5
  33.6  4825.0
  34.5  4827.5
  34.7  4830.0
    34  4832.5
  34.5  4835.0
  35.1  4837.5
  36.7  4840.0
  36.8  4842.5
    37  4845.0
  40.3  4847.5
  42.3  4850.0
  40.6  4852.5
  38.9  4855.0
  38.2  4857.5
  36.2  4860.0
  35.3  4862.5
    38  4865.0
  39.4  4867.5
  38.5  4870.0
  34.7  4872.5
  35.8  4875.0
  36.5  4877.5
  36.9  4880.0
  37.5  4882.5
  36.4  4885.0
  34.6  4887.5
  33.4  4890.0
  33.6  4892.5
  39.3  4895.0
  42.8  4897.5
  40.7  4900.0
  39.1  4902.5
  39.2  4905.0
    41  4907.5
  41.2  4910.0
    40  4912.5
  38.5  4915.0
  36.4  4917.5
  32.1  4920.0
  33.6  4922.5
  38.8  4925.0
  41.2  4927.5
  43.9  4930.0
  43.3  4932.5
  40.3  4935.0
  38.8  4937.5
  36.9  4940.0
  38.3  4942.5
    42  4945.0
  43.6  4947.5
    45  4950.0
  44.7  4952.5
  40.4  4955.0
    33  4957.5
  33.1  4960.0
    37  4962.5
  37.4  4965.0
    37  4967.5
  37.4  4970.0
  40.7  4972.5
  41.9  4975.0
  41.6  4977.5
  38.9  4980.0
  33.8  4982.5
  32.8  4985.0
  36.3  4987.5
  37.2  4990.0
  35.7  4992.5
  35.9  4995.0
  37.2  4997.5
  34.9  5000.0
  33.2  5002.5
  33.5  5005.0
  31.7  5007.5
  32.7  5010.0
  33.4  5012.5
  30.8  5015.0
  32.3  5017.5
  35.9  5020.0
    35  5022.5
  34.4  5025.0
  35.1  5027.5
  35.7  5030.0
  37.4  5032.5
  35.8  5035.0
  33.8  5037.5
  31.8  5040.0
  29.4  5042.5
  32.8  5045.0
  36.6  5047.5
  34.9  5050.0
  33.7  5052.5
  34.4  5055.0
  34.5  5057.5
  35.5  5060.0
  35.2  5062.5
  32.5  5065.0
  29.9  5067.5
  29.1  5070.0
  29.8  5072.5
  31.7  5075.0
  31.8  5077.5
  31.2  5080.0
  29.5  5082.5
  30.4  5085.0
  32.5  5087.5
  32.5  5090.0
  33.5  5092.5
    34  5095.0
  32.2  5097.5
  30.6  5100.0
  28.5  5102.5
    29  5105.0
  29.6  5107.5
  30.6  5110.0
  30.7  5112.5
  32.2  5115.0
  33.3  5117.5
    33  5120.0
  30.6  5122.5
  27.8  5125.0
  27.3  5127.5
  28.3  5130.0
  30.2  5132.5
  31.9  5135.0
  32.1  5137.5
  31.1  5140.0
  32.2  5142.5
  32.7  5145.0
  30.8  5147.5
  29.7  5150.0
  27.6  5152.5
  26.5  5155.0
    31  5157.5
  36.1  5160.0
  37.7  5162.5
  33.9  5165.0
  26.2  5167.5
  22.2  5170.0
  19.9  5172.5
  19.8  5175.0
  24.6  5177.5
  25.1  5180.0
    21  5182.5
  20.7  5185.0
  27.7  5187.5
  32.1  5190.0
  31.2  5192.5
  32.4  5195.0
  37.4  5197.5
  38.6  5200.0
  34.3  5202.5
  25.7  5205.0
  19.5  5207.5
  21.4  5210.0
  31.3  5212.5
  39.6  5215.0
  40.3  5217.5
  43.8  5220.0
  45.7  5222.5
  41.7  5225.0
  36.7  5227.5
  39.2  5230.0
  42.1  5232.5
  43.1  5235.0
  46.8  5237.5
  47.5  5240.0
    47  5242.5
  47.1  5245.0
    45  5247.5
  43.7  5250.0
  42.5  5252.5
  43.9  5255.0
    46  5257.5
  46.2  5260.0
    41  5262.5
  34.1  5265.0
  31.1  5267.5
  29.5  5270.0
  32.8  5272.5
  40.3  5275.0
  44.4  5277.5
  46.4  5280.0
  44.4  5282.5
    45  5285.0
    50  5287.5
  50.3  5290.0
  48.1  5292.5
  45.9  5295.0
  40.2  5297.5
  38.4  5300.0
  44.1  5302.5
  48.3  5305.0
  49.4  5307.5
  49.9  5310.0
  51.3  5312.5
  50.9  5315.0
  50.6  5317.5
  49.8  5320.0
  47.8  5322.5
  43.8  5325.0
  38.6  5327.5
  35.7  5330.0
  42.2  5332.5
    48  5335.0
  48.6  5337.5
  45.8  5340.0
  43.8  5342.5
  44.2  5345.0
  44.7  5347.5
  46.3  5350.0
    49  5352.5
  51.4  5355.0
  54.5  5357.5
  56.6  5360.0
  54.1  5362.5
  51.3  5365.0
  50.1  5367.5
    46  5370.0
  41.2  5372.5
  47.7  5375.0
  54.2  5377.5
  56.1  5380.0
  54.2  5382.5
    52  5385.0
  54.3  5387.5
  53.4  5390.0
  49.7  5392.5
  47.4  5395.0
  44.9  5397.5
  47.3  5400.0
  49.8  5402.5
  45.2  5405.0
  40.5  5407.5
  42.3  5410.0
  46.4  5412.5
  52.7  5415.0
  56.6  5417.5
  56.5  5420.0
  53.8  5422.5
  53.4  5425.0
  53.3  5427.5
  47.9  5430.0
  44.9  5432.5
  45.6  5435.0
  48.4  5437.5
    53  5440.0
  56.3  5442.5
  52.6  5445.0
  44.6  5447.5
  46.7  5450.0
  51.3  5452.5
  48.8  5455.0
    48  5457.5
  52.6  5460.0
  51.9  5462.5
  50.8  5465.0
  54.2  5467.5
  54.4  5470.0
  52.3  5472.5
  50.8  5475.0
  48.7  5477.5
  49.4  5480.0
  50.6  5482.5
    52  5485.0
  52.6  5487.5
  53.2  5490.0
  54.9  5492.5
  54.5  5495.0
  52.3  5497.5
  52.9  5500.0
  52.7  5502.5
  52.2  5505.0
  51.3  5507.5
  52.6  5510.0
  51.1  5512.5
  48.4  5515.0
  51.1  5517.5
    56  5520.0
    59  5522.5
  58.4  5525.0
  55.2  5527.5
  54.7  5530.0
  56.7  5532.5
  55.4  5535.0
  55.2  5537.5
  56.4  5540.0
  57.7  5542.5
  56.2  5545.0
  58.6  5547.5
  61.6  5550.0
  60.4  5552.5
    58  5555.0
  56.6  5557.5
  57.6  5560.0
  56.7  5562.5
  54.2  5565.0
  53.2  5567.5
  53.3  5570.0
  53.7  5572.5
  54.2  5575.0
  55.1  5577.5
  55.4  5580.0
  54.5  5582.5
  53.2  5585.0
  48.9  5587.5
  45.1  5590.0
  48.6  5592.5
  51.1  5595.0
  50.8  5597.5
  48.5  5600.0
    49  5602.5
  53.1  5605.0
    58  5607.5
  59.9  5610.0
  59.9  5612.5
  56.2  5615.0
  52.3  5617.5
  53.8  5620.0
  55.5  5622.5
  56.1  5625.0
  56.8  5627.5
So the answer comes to 0.25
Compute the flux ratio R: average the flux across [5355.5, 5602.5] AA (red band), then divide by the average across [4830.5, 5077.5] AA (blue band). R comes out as 1.4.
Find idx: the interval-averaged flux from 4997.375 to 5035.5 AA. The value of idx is 34.2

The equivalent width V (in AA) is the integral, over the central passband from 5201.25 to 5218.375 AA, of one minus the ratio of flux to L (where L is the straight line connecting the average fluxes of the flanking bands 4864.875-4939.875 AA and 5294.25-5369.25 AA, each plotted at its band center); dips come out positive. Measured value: 5.6 AA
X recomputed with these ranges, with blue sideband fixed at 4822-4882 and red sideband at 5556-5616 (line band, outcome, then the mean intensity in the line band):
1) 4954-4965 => 0.10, 35.9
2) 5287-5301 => 0.04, 45.4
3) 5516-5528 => -0.07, 55.8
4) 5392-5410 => 0.08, 46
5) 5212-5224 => 0.11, 40.7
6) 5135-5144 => 0.34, 31.8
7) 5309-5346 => 0.04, 46.1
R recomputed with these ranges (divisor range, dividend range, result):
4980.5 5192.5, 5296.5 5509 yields 1.57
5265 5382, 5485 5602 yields 1.17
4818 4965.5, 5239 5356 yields 1.17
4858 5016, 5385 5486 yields 1.33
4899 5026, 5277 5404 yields 1.28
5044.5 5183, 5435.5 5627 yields 1.75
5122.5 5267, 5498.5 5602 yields 1.59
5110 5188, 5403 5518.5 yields 1.76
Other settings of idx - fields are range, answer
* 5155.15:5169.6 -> 31.9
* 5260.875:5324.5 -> 44.2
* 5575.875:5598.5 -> 51.5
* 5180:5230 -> 32.7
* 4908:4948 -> 39.3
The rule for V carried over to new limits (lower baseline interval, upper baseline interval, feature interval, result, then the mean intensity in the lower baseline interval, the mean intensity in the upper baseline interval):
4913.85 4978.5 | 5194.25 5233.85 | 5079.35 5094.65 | 2.3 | 39.1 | 35.7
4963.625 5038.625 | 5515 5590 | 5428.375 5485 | 2.0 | 35.7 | 55.5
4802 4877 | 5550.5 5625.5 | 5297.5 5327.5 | 0.6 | 37.2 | 54.2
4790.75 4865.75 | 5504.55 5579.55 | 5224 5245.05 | 1.9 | 37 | 55.4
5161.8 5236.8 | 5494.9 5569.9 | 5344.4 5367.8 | -4.1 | 31.9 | 55.2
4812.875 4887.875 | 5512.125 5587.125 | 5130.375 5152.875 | 6.9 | 36.9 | 55.6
